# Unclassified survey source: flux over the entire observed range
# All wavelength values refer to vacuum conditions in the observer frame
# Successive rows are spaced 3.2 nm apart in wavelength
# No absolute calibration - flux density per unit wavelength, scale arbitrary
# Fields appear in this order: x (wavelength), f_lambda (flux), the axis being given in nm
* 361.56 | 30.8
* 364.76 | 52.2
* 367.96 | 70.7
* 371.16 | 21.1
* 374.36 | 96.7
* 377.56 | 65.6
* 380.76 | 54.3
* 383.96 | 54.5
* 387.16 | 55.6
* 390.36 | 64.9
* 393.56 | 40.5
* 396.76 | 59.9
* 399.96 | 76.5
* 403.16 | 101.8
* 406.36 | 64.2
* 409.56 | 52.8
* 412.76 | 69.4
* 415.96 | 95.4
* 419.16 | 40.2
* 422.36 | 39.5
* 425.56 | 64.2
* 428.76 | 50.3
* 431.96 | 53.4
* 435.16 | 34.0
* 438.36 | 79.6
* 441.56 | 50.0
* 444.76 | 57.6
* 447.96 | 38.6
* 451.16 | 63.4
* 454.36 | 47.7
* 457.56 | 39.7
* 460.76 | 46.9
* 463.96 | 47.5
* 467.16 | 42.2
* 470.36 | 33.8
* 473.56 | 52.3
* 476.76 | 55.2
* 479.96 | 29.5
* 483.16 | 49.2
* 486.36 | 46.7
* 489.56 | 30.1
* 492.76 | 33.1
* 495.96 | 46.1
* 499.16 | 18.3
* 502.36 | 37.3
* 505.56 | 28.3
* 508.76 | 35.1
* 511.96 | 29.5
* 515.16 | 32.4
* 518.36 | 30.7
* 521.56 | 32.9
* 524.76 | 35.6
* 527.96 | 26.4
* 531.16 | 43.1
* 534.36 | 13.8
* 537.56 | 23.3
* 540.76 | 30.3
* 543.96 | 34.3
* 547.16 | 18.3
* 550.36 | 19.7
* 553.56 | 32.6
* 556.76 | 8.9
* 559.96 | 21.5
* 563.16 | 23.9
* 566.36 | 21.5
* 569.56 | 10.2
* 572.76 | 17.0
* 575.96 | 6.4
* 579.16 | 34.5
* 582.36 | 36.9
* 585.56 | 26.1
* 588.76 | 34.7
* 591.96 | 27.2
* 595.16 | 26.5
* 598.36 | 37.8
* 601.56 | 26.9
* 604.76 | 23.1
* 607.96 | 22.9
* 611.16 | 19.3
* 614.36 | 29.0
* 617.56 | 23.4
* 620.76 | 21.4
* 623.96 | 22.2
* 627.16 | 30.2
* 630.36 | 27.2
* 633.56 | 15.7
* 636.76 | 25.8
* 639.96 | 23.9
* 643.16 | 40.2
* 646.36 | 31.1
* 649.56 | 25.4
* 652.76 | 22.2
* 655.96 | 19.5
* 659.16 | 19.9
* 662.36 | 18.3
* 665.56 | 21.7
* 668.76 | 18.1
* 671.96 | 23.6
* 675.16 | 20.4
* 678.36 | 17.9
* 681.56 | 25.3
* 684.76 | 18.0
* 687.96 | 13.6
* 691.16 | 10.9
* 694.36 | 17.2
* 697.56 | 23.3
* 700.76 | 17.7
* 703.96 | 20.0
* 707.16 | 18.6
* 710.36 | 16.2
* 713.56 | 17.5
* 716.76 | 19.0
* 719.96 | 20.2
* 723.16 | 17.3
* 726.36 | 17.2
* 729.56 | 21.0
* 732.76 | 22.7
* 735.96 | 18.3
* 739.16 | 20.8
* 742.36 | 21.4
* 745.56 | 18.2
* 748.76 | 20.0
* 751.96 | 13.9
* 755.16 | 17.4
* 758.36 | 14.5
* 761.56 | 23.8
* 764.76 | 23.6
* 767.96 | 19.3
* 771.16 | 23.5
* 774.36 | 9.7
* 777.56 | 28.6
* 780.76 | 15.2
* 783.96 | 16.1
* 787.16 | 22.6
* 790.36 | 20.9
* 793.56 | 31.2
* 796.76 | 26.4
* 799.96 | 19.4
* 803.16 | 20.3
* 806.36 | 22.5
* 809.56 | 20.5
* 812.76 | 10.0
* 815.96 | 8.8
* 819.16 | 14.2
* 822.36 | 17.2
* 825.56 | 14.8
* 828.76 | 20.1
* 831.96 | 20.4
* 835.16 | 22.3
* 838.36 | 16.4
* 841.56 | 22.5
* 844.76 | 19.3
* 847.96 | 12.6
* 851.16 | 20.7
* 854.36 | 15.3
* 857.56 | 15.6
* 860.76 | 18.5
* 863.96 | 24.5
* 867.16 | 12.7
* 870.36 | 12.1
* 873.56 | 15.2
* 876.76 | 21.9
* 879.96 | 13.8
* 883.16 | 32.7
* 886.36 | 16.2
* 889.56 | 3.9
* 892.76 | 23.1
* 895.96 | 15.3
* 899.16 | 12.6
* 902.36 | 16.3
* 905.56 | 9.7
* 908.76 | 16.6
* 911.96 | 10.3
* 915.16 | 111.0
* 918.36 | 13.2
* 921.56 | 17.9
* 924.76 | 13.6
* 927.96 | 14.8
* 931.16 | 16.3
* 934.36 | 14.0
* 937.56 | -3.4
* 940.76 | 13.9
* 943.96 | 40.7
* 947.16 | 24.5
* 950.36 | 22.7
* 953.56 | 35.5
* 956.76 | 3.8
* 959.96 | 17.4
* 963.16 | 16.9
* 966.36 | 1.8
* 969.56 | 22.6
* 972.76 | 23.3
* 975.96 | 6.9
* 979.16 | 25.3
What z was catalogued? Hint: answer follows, 1.454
